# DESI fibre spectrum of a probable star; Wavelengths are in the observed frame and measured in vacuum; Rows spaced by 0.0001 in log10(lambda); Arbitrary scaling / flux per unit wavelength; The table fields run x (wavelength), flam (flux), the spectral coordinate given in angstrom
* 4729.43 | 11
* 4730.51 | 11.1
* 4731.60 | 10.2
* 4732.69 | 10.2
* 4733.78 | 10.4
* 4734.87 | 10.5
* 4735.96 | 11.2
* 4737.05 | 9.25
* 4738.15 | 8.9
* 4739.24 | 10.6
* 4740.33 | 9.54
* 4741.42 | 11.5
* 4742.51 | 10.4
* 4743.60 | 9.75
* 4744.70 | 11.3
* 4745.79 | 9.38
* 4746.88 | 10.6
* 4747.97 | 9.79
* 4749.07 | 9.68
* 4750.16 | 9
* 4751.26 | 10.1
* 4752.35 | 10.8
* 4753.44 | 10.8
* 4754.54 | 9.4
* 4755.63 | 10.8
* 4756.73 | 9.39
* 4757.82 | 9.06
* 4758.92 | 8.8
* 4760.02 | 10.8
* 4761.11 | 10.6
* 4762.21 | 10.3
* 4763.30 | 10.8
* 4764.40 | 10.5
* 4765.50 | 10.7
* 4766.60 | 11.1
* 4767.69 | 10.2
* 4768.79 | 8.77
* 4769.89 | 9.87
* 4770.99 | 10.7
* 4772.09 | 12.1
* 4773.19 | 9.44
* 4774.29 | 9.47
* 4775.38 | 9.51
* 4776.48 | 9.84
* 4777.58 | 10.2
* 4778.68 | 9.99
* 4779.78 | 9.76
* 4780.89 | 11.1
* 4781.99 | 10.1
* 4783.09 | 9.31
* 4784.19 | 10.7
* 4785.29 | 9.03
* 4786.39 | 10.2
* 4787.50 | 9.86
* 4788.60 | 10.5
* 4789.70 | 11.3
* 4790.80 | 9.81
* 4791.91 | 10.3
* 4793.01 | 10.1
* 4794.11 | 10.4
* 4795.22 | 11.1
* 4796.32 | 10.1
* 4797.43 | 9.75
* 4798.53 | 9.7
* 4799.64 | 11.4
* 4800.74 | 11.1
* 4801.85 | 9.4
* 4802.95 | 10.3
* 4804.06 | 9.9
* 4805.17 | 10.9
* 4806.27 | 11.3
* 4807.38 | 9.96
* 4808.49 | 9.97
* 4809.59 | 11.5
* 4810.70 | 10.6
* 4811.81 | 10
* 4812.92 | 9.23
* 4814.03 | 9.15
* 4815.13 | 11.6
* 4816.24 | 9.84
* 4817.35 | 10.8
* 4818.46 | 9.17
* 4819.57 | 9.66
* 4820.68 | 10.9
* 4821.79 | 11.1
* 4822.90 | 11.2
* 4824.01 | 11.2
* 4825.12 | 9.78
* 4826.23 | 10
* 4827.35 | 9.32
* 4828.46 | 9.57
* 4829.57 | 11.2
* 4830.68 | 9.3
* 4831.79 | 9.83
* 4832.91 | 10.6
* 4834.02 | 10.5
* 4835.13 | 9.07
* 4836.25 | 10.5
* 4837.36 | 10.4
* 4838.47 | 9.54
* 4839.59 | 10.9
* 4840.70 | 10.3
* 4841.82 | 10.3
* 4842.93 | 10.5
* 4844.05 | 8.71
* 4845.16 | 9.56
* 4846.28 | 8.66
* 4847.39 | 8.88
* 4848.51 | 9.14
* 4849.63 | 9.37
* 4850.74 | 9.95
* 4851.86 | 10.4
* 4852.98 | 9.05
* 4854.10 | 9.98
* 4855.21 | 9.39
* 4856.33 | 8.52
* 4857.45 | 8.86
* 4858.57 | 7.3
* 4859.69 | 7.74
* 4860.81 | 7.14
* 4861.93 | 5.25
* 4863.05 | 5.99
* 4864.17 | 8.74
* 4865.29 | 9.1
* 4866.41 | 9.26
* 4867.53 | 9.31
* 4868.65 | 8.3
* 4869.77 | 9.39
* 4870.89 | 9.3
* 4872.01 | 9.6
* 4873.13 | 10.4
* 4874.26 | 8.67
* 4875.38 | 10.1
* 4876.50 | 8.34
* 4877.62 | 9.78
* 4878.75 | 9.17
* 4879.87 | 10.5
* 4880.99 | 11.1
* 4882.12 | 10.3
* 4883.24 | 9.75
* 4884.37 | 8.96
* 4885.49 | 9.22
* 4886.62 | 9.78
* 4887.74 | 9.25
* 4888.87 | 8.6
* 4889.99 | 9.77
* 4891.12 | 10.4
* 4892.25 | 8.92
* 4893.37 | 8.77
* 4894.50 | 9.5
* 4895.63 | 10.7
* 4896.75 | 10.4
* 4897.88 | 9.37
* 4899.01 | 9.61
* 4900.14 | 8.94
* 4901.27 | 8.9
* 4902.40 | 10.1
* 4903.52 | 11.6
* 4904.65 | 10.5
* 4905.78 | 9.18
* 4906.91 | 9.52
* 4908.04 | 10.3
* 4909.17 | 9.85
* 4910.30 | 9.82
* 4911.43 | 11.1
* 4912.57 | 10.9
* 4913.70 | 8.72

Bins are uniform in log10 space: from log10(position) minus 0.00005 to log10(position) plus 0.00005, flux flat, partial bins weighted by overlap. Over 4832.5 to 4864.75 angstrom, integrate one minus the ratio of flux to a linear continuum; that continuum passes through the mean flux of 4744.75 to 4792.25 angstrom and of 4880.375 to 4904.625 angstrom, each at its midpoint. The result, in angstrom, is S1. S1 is 2.4 angstrom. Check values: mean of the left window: 10.1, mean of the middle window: 9.14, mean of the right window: 9.73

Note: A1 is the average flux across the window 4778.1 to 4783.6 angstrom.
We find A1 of 10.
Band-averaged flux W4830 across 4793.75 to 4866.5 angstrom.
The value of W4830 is 9.75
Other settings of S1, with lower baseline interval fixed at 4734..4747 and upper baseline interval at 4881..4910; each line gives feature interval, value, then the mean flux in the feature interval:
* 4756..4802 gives -0.3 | 10.2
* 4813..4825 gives -0.5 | 10.4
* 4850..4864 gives 2.2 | 8.32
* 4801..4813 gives -0.4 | 10.3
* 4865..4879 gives 0.7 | 9.29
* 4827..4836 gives 0.0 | 9.96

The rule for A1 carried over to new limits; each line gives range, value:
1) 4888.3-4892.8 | 9.41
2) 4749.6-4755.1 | 10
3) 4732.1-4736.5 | 10.6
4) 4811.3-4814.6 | 9.48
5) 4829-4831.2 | 10.3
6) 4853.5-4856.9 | 9.3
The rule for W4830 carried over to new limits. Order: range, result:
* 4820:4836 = 10.3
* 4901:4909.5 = 10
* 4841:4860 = 9.23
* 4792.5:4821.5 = 10.3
